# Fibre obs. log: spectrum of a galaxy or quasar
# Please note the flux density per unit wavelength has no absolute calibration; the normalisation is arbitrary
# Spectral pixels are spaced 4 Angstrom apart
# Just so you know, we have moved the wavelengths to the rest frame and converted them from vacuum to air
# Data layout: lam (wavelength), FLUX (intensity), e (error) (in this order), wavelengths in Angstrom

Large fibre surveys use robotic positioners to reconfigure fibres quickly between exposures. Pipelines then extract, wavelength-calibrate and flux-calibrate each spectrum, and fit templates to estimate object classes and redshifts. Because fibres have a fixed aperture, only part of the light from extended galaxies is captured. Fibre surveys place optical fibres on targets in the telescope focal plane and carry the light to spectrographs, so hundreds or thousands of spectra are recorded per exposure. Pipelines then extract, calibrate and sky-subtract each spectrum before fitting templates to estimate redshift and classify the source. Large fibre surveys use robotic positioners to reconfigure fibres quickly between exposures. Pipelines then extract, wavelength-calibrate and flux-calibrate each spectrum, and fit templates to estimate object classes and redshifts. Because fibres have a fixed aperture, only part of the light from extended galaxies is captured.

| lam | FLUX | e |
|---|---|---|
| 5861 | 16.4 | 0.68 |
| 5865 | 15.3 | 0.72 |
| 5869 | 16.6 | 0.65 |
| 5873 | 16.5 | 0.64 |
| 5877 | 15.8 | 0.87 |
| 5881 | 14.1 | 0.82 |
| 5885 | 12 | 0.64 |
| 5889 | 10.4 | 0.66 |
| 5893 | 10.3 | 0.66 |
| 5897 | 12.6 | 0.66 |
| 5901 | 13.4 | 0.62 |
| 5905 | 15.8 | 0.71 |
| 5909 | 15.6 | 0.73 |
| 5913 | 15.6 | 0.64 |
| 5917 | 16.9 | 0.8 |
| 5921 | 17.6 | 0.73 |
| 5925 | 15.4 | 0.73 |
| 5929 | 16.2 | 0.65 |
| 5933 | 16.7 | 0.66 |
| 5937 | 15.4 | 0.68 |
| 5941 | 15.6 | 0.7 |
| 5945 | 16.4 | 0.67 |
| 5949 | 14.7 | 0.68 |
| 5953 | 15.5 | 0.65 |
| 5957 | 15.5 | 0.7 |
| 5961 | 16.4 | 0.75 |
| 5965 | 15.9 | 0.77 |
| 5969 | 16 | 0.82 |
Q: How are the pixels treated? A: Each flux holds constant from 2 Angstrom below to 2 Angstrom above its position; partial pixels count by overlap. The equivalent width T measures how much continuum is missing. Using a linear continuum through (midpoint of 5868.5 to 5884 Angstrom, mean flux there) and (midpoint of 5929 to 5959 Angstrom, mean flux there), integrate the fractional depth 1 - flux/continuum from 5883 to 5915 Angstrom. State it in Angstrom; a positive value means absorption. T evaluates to 4.8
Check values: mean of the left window 15.4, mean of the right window 15.7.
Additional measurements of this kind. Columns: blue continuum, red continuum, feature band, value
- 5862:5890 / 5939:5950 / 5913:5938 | -1.61 Angstrom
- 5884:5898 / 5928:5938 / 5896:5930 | -4.30 Angstrom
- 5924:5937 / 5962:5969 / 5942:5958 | 0.49 Angstrom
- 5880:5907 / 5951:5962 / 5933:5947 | -0.95 Angstrom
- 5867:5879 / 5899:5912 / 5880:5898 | 4.53 Angstrom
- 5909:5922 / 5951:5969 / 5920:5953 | 0.51 Angstrom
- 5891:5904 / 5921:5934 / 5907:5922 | -1.78 Angstrom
